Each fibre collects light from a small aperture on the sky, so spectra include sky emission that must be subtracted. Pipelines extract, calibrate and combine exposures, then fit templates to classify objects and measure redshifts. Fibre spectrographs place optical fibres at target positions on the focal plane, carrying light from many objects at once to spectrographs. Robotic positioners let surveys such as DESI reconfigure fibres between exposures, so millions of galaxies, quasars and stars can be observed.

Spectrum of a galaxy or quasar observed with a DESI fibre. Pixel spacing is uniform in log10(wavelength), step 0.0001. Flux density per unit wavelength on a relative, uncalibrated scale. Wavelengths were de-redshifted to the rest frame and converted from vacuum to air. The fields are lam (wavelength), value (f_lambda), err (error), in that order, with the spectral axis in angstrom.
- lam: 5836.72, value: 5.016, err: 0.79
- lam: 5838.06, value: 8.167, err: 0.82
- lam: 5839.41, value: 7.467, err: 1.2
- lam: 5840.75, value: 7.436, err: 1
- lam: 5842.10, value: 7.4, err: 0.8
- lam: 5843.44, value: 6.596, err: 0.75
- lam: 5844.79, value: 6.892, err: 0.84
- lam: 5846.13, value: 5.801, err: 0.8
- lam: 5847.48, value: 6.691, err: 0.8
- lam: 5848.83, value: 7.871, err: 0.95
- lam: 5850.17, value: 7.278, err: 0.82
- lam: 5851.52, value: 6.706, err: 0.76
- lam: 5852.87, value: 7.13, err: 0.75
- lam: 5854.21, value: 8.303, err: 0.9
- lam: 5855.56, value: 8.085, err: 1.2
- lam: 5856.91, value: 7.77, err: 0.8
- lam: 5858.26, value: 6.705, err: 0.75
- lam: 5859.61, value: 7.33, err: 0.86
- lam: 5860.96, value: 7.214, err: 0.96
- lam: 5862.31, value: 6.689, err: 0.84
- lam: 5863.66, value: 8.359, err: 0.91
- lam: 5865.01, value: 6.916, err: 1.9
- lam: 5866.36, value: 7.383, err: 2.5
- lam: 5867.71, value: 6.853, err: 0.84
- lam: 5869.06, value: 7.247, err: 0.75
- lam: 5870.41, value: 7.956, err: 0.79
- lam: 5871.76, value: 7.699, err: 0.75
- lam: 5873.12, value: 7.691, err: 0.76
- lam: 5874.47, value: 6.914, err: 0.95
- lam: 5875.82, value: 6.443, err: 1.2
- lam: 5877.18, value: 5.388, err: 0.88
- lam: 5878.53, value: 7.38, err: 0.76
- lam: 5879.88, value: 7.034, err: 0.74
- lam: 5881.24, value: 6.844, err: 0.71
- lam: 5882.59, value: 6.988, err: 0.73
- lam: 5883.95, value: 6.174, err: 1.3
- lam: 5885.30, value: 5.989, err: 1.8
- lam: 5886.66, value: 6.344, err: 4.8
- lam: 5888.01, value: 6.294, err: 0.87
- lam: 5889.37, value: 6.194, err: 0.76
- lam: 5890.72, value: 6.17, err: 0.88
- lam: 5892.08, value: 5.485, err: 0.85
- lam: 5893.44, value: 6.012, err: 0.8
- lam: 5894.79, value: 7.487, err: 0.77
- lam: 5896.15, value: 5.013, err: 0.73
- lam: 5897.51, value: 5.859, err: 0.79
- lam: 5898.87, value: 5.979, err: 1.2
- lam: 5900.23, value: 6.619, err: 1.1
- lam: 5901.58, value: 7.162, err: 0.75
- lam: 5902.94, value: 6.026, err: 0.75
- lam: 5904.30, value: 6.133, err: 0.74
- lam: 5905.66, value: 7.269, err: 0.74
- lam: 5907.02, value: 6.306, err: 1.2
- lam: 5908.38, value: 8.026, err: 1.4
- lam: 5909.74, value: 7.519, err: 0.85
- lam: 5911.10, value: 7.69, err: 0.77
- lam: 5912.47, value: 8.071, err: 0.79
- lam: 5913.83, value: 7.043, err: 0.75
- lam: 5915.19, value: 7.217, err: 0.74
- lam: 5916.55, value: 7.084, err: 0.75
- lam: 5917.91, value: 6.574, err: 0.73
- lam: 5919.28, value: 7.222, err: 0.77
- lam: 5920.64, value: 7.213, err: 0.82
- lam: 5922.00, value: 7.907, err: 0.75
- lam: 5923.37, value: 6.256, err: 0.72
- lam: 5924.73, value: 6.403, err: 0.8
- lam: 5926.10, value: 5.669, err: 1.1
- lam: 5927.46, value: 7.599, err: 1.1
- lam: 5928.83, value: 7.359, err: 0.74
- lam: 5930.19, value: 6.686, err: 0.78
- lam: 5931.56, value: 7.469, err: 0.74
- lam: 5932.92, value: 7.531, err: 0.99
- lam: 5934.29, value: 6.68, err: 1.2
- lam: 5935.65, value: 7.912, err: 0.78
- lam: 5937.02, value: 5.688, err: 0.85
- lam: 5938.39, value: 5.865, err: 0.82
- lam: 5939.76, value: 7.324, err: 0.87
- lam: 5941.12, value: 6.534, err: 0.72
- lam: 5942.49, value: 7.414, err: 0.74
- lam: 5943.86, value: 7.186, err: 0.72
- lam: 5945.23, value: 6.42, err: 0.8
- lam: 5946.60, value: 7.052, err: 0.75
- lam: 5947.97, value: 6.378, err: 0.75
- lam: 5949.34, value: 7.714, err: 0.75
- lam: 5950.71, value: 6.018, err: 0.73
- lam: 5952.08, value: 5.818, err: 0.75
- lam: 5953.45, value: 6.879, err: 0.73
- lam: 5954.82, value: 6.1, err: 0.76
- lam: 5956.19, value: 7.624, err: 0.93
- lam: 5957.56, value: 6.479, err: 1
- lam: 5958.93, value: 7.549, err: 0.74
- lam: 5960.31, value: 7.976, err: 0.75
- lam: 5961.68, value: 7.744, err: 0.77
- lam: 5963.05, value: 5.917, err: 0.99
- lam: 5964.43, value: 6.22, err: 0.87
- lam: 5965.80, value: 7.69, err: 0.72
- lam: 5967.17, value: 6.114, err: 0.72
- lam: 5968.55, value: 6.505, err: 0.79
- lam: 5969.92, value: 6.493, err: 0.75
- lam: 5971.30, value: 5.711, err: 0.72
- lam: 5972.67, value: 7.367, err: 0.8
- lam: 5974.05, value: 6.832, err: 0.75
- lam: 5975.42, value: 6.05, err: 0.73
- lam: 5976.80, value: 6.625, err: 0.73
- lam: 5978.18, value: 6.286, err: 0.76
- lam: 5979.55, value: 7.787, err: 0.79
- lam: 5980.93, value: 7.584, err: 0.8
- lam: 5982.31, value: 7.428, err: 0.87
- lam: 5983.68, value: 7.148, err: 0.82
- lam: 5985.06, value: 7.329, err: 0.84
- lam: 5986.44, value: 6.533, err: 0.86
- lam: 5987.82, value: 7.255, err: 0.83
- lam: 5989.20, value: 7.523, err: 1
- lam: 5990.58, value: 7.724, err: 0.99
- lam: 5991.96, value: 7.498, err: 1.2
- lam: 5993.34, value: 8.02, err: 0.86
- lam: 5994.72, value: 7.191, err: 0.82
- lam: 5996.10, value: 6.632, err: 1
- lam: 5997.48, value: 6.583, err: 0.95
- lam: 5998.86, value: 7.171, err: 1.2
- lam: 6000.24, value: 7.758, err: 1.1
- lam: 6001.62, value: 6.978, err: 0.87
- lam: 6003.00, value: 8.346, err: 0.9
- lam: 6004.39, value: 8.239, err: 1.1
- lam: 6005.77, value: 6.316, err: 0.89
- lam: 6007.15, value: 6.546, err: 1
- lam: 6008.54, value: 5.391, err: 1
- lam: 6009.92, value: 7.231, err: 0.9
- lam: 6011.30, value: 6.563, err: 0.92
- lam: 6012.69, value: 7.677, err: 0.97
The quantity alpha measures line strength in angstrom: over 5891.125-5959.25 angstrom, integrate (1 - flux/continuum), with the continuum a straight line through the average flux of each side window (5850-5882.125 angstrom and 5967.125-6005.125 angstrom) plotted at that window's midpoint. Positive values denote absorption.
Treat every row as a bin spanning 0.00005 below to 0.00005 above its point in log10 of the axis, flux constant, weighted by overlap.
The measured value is 3.44 angstrom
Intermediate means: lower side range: 7.22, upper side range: 7.11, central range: 6.8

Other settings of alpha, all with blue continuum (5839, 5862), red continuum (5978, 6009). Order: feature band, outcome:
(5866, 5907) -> 3.52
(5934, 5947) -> 0.73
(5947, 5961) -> 0.69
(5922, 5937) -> 0.55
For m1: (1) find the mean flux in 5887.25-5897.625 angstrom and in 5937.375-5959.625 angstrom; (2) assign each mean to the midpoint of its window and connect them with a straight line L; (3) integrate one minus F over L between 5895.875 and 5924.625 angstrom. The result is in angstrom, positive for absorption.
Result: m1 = -2.67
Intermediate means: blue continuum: 6.08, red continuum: 6.75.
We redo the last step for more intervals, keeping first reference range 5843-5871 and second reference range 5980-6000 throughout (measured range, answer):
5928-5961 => 1.61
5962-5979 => 1.75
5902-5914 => 0.20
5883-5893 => 1.56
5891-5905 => 2.06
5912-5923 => 0.01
